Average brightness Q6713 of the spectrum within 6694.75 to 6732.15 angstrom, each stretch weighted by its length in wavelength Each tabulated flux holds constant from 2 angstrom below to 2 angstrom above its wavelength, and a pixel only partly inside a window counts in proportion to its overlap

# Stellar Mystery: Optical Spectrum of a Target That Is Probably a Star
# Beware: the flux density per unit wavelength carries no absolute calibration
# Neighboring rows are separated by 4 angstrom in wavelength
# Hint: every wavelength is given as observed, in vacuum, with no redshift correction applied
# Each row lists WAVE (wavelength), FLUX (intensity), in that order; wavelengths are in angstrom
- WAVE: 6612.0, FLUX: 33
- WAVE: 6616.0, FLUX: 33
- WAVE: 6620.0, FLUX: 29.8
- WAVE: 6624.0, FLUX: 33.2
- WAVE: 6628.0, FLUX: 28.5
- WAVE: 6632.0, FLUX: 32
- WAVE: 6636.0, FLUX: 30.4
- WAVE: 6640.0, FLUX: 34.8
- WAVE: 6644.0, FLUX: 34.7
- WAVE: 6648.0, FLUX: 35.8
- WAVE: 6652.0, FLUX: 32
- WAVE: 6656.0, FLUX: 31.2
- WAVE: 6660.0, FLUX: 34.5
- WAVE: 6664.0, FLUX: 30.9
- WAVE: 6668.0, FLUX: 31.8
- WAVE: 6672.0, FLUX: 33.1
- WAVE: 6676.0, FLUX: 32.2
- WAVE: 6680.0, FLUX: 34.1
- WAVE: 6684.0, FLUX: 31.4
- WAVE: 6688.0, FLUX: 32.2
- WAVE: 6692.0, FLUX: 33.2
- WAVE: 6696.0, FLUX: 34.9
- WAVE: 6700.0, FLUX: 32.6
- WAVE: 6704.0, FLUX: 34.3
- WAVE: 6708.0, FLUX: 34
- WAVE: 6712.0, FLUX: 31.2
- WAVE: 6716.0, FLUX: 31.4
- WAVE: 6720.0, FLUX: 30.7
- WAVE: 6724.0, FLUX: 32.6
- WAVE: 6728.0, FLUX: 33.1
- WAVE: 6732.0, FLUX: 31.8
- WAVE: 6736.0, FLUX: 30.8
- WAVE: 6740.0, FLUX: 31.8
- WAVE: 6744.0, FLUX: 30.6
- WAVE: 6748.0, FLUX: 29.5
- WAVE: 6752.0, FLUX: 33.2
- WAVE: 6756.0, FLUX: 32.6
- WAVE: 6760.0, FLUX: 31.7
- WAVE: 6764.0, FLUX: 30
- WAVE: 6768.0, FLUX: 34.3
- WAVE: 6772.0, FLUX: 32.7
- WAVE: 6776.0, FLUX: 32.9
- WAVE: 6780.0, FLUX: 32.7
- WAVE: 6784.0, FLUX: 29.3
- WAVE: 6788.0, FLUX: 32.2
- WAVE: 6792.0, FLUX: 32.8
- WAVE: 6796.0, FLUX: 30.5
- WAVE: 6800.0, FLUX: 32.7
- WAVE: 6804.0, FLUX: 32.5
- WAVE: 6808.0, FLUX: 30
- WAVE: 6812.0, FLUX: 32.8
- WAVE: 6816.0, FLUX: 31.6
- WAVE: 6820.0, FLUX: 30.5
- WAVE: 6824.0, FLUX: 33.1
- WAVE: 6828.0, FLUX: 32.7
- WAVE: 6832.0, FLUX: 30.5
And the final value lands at 32.7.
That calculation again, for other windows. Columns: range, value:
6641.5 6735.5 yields 32.7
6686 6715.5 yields 33.1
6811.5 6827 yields 32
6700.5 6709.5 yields 33.9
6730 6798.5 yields 31.7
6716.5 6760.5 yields 31.7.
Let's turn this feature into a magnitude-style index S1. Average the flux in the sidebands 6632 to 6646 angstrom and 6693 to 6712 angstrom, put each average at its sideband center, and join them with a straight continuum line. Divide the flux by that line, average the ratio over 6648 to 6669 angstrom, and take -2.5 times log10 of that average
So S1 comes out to 0.03 mag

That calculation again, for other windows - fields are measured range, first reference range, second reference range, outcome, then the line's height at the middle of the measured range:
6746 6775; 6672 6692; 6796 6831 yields 0.00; 32.2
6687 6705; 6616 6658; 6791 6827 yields -0.04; 32.1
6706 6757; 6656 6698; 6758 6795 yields 0.02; 32.4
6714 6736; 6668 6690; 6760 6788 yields 0.01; 32.3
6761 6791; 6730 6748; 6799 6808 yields -0.01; 31.6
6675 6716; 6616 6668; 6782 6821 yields -0.03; 32.1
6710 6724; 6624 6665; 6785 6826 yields 0.03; 32.2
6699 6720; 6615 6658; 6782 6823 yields -0.02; 32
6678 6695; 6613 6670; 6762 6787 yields -0.02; 32.2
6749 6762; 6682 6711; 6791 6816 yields 0.01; 32.4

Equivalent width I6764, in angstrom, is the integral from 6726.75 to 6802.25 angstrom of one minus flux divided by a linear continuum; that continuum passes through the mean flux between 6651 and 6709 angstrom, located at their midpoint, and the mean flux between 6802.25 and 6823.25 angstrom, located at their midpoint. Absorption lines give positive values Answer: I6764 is 0.4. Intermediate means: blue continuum 32.8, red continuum 31.6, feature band 31.8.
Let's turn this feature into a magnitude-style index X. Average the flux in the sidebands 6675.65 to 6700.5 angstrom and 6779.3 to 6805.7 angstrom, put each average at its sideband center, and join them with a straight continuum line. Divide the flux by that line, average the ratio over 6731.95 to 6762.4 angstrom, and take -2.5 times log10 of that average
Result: 0.029 mag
